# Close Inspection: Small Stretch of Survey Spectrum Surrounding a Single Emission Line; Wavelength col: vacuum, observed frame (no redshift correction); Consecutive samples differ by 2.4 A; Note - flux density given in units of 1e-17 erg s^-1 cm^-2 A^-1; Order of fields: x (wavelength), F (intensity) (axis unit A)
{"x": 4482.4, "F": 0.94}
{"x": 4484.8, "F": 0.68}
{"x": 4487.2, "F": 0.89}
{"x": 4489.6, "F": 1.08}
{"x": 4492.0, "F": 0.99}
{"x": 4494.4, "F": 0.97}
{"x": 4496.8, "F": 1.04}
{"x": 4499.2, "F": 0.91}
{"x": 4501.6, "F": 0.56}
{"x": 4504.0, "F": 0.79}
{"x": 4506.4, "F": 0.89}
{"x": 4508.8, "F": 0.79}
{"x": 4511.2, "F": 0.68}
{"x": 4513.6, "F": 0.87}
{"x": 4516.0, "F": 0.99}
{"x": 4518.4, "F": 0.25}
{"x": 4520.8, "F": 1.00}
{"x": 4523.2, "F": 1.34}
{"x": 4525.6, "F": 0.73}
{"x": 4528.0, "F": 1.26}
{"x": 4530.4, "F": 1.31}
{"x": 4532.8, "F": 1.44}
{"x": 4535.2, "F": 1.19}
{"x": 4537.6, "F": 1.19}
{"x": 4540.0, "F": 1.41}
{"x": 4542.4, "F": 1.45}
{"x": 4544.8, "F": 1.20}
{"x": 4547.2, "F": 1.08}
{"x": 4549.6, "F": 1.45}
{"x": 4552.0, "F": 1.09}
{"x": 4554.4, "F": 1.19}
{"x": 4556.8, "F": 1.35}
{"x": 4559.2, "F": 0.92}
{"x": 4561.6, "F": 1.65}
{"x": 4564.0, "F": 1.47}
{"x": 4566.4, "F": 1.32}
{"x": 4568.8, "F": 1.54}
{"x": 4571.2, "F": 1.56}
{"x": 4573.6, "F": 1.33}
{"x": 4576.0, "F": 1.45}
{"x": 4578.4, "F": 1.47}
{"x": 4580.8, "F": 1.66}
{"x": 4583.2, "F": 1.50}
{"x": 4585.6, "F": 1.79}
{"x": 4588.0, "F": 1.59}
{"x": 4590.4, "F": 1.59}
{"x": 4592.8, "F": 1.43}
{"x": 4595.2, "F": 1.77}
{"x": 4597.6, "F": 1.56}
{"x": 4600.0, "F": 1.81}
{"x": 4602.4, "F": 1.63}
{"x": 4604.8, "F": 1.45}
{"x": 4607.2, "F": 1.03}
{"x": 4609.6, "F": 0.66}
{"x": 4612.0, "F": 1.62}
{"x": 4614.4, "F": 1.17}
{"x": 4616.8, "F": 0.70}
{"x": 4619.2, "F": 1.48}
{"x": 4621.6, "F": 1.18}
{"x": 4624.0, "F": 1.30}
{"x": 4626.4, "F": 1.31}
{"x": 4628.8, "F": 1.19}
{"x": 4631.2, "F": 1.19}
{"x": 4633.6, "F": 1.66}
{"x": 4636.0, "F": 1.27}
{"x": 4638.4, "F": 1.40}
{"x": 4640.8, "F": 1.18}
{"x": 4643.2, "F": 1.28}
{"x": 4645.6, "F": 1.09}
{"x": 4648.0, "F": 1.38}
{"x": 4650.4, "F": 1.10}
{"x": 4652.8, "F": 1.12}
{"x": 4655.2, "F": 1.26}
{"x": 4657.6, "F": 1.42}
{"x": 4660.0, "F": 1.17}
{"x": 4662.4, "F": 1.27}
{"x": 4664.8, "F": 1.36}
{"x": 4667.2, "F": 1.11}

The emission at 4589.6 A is C IV 1549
